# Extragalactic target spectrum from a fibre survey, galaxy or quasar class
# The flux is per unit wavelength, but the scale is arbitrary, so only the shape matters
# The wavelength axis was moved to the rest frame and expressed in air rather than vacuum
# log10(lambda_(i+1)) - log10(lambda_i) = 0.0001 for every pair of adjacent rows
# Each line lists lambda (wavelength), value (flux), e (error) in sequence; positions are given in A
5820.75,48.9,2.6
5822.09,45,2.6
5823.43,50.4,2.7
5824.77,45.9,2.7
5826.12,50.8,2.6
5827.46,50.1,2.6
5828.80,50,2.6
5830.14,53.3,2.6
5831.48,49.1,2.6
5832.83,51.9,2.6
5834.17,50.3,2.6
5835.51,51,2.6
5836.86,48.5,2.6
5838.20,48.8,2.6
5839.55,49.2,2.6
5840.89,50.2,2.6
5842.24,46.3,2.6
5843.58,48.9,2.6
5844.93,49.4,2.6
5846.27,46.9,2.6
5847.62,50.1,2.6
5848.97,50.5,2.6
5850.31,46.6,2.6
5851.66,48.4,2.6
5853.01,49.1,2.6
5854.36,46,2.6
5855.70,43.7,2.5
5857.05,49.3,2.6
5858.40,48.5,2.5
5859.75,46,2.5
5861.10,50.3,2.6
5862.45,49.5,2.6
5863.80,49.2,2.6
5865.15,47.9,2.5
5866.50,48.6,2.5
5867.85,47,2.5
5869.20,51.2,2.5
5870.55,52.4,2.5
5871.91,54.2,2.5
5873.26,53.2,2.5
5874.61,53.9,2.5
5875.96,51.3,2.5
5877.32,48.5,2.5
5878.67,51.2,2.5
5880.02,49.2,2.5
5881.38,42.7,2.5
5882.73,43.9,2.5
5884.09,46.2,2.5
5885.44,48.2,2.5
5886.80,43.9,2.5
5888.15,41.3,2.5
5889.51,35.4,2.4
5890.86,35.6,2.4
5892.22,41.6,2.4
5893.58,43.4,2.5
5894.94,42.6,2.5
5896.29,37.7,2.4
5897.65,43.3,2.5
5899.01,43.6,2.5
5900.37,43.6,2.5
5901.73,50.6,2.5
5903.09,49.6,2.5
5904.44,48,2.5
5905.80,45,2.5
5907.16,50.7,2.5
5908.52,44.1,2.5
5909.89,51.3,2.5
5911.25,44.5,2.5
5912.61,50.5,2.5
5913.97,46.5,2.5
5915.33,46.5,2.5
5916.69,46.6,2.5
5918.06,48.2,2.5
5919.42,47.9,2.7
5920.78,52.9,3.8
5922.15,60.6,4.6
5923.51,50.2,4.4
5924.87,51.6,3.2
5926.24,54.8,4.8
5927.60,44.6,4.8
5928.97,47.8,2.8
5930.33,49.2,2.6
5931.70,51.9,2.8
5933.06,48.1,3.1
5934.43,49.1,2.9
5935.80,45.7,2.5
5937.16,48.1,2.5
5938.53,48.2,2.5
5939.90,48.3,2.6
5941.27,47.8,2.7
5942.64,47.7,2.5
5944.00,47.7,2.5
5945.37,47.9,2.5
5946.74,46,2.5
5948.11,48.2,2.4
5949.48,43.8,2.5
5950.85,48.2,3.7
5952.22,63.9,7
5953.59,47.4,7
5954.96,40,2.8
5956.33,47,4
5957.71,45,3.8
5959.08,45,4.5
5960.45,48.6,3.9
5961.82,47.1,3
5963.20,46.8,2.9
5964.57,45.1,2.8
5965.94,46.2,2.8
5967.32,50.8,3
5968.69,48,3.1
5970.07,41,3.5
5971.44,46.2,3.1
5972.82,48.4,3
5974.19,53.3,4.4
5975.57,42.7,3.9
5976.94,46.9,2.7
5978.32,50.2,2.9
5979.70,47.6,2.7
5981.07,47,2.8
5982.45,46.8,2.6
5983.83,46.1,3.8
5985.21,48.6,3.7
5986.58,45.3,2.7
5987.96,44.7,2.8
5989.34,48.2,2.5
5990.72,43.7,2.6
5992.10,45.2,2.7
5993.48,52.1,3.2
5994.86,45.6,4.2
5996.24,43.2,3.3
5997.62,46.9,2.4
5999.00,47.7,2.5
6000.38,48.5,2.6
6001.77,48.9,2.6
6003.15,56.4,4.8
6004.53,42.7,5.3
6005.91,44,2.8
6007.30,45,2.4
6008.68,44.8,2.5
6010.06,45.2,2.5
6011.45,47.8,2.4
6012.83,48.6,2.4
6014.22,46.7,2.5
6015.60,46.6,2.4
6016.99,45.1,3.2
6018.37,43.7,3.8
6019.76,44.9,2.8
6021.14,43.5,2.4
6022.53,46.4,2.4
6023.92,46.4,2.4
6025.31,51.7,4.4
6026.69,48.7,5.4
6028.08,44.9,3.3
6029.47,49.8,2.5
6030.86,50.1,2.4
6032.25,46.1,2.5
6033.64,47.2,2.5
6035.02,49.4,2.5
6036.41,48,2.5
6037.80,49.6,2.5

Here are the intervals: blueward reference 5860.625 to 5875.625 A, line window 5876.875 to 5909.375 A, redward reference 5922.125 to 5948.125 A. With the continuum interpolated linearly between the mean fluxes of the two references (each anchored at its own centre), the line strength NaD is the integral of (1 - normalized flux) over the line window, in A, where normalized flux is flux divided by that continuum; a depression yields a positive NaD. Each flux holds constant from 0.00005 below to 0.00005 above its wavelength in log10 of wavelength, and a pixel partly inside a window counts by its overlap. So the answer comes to 3.54 A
